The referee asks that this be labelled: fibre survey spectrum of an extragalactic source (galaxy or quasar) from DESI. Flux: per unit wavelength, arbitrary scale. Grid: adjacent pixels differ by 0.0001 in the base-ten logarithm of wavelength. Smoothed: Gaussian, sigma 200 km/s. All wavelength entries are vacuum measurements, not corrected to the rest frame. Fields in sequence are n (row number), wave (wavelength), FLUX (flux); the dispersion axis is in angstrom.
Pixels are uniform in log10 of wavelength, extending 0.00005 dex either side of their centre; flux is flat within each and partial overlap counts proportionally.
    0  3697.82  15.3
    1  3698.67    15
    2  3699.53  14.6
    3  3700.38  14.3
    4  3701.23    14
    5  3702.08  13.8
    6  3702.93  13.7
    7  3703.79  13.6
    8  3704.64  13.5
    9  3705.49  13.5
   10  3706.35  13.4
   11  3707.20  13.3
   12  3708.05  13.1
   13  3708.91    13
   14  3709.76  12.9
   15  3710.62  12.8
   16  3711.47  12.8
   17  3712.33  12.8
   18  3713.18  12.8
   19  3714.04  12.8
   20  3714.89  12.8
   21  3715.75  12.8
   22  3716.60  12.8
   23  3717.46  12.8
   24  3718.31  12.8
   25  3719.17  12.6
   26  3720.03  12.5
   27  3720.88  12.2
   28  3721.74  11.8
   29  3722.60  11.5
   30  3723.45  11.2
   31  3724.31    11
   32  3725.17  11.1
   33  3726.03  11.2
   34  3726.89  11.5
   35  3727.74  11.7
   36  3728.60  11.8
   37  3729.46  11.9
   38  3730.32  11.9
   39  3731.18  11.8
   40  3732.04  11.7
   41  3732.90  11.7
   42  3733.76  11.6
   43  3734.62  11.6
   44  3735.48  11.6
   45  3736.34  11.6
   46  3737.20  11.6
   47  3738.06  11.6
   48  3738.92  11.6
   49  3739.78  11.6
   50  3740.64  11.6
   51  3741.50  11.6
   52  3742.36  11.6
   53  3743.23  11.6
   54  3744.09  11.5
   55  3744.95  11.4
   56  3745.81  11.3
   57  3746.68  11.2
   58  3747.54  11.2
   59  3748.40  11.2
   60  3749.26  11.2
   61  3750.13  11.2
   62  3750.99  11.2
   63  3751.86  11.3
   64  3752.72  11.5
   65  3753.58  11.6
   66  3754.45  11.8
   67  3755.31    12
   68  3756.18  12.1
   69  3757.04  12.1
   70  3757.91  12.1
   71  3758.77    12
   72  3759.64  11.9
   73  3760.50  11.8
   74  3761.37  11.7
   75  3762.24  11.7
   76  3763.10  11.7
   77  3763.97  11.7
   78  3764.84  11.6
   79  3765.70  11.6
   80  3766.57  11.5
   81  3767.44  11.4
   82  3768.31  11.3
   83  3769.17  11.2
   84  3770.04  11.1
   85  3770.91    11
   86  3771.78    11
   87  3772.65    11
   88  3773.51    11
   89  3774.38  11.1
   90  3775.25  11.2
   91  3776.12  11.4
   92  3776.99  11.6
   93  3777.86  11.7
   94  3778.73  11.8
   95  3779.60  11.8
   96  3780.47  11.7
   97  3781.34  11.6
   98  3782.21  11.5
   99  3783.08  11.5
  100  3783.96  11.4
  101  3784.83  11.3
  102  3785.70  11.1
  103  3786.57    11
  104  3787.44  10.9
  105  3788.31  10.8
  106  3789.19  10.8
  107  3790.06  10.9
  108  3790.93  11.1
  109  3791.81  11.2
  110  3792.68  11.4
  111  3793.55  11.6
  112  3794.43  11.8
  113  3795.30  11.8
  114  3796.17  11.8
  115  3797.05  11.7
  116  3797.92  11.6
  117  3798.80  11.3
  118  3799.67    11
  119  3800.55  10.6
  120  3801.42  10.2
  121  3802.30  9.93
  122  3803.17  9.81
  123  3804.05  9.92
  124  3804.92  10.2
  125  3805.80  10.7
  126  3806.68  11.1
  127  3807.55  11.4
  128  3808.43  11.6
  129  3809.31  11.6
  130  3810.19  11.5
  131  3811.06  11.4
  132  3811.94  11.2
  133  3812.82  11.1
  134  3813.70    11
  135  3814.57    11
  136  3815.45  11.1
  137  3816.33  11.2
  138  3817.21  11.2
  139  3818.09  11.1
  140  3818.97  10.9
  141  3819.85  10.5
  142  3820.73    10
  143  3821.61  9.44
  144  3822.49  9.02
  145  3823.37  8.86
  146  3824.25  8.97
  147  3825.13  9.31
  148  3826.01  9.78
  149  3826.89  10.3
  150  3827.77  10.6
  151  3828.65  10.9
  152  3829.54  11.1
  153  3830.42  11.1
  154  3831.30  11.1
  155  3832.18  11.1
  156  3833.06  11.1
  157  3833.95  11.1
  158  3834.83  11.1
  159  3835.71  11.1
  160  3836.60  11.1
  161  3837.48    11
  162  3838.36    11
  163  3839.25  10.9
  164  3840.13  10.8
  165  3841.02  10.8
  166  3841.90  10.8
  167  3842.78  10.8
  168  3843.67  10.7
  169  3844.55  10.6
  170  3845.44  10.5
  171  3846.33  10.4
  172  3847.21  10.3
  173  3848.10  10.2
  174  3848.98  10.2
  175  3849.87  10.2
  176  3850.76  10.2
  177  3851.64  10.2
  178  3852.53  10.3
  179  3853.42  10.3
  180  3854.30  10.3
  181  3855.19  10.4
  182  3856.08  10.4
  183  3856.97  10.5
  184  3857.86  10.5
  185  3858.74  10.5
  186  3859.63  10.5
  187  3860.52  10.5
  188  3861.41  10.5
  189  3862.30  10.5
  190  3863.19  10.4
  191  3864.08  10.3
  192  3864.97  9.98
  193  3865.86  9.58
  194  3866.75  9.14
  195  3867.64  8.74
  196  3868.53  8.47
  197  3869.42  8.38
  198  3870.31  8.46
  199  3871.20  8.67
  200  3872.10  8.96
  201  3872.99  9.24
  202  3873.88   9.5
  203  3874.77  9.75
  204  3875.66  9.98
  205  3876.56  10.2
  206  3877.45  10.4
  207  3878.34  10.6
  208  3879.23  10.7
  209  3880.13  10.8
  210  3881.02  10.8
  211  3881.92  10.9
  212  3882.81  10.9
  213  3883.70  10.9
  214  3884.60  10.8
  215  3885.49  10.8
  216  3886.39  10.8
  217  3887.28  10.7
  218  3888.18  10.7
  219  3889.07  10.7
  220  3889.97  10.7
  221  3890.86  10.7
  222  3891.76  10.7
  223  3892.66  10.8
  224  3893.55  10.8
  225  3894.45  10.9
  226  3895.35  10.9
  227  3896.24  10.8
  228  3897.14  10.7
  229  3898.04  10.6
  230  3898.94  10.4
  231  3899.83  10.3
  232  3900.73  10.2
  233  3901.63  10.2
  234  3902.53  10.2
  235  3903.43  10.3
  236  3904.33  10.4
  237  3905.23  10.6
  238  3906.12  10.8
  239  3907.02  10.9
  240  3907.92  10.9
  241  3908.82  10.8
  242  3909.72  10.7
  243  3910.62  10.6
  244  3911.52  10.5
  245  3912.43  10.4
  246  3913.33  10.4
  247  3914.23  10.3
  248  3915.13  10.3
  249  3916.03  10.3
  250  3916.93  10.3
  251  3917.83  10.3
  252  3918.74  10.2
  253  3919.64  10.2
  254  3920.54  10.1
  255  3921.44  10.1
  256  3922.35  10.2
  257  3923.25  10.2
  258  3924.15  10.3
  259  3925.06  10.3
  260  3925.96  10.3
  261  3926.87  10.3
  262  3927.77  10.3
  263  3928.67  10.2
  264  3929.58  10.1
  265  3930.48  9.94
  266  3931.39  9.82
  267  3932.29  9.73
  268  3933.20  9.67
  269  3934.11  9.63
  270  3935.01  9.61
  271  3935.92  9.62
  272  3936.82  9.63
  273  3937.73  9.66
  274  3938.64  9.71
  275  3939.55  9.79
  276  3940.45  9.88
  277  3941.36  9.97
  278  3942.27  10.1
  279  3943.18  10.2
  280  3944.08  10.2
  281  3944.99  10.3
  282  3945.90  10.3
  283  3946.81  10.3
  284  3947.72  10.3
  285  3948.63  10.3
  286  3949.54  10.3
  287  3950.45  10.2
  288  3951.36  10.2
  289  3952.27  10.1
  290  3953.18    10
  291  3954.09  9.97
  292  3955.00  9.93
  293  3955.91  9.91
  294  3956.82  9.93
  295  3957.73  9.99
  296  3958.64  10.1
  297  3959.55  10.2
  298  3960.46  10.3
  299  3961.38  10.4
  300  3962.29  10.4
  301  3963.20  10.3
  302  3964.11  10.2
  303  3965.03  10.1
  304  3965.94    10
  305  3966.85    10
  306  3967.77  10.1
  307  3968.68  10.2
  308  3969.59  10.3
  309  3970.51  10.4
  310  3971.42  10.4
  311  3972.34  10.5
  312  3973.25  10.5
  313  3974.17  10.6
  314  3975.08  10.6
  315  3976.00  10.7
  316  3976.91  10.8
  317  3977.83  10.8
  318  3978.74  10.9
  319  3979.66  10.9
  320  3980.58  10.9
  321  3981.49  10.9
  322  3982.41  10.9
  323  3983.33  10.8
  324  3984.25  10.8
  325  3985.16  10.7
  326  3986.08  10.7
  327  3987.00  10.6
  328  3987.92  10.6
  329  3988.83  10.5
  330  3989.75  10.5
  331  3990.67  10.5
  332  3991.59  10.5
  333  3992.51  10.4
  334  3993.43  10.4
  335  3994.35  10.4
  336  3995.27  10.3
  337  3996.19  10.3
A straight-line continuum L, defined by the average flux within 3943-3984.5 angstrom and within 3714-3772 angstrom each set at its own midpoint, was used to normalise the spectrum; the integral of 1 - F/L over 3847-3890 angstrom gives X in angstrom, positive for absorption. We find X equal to 3.1 angstrom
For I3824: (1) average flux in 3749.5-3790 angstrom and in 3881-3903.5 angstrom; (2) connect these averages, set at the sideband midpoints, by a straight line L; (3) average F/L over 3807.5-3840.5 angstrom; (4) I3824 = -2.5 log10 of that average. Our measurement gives 0.04 mag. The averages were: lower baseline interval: 11.5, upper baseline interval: 10.7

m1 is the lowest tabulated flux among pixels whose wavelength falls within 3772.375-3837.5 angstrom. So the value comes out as 8.86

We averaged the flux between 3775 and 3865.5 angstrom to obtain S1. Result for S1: 10.8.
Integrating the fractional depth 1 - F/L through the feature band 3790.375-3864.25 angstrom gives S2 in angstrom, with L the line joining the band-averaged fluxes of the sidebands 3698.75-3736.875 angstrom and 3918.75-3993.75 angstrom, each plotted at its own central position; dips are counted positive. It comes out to 5.0 angstrom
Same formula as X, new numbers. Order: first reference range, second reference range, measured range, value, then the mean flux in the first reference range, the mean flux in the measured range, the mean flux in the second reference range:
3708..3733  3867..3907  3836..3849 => 0.1 angstrom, 12.2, 10.7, 10.3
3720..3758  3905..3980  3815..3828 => 1.0 angstrom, 11.6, 10.1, 10.2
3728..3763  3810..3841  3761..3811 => -0.4 angstrom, 11.6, 11.2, 10.7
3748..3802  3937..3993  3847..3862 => 0.8 angstrom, 11.4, 10.4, 10.3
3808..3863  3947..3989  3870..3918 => 0.4 angstrom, 10.6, 10.4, 10.4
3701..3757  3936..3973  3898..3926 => 0.3 angstrom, 12.1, 10.4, 10.1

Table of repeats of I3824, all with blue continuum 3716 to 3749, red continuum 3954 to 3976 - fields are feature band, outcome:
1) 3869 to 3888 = 0.069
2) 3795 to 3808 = 0.040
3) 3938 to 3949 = 0.029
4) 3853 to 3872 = 0.110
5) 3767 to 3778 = 0.022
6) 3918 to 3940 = 0.051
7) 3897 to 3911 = 0.009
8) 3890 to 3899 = -0.006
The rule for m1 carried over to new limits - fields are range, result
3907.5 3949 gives 9.61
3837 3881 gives 8.38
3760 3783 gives 11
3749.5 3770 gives 11.2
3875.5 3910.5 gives 9.98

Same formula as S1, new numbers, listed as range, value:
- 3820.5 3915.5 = 10.4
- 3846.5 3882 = 10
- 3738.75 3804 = 11.4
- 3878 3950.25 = 10.4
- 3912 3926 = 10.3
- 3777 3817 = 11.2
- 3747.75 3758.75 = 11.6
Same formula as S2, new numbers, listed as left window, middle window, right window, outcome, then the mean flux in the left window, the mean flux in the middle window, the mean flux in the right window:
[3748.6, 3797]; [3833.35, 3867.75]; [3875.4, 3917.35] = 1.4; 11.5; 10.5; 10.6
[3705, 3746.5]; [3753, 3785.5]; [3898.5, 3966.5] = 0.3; 12.1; 11.6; 10.2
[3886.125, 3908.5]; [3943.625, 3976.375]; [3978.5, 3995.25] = 1.2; 10.6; 10.2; 10.6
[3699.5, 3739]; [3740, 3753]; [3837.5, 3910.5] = 0.7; 12.4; 11.4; 10.4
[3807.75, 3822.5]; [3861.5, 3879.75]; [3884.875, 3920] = 1.8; 10.9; 9.62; 10.6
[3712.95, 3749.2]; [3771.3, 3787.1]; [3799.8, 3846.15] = -0.2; 11.8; 11.4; 10.7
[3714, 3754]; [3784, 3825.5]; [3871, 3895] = 1.0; 11.7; 10.8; 10.4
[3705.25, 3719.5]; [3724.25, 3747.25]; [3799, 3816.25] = 1.6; 12.9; 11.6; 10.9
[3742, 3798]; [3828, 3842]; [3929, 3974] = -0.1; 11.5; 11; 10.1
